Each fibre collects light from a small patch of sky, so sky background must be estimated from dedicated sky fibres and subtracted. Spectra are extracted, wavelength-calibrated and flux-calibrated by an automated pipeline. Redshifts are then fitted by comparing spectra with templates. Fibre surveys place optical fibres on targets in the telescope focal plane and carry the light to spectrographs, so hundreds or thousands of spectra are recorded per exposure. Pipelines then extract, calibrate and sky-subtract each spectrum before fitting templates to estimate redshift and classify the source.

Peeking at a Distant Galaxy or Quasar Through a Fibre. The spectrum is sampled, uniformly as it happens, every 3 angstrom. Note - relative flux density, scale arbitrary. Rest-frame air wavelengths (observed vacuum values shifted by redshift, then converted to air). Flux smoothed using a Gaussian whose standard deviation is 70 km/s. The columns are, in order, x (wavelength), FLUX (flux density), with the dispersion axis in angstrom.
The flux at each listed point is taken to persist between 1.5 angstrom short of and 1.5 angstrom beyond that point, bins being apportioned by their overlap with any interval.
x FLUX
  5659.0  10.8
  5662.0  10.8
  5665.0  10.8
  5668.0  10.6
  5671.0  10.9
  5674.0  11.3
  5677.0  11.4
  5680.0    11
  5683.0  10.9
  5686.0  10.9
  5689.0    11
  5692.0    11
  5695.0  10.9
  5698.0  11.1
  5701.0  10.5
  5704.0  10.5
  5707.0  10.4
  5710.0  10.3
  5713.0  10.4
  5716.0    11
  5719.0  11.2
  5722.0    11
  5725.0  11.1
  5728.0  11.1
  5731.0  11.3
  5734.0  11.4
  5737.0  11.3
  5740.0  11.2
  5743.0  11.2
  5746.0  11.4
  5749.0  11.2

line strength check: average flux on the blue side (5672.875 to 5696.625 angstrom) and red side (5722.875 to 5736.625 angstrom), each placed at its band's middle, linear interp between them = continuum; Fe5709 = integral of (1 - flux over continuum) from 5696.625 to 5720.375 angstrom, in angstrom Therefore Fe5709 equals 1.0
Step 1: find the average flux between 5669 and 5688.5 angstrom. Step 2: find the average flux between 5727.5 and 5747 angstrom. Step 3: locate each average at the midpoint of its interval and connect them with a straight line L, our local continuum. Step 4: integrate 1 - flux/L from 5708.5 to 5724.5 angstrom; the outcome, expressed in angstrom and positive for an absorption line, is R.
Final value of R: 0.57 angstrom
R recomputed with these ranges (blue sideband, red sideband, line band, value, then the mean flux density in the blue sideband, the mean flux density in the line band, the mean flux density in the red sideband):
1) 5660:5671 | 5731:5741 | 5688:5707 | 0.4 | 10.8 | 10.8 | 11.3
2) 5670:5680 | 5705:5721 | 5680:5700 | 0.0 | 11.2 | 11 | 10.7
